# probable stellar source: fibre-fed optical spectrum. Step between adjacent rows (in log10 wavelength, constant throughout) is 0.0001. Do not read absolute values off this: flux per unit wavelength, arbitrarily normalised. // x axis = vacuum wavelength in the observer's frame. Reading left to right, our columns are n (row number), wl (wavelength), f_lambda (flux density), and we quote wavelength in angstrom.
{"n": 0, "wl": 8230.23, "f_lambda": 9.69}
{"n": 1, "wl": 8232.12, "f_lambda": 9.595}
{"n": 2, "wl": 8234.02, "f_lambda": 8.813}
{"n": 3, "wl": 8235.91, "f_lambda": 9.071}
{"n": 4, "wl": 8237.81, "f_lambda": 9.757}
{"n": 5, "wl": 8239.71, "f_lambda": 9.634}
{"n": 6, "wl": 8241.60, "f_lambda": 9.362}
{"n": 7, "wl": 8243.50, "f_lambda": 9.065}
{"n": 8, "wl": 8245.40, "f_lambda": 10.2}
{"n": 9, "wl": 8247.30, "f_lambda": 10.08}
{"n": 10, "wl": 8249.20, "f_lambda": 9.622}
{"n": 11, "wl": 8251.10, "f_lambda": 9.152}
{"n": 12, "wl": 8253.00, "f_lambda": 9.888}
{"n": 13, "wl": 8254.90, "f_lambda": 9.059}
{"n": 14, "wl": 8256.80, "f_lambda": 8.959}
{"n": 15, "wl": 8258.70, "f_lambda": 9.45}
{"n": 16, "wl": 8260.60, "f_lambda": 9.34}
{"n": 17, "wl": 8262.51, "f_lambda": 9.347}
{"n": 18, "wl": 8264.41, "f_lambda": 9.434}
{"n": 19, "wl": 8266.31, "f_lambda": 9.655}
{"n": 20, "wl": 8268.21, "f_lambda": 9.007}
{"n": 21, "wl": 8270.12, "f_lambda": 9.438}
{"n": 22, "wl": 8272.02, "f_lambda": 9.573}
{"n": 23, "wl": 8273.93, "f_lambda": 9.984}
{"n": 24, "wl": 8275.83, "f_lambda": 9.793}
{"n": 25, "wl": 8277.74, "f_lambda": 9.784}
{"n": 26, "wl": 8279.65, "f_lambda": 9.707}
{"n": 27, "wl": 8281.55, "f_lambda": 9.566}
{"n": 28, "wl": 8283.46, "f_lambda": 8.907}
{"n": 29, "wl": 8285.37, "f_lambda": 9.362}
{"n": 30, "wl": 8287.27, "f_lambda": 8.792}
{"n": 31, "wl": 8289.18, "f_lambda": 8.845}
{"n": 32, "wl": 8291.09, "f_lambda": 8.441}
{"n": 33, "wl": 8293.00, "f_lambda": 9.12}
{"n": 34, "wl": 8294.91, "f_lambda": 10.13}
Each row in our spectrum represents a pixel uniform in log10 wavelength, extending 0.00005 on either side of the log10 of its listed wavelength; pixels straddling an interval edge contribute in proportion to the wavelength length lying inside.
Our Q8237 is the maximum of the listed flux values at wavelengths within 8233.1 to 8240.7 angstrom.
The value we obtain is 9.757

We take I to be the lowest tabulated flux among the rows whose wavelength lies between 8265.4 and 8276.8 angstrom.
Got 9.007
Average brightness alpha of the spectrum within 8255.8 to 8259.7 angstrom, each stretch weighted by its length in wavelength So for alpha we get 9.21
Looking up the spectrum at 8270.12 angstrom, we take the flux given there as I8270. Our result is 9.438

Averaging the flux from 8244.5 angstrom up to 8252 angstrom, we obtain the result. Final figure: 9.76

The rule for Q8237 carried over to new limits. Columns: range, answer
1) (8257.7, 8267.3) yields 9.655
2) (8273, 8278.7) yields 9.984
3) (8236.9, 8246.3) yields 10.2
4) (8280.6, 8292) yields 9.566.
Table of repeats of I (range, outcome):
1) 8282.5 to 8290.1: 8.792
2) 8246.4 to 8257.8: 8.959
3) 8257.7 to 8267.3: 9.34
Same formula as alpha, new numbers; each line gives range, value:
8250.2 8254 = 9.52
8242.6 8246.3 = 9.63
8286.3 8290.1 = 8.84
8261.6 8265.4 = 9.41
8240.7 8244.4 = 9.21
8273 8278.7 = 9.85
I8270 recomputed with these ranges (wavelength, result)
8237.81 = 9.757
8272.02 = 9.573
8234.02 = 8.813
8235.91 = 9.071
